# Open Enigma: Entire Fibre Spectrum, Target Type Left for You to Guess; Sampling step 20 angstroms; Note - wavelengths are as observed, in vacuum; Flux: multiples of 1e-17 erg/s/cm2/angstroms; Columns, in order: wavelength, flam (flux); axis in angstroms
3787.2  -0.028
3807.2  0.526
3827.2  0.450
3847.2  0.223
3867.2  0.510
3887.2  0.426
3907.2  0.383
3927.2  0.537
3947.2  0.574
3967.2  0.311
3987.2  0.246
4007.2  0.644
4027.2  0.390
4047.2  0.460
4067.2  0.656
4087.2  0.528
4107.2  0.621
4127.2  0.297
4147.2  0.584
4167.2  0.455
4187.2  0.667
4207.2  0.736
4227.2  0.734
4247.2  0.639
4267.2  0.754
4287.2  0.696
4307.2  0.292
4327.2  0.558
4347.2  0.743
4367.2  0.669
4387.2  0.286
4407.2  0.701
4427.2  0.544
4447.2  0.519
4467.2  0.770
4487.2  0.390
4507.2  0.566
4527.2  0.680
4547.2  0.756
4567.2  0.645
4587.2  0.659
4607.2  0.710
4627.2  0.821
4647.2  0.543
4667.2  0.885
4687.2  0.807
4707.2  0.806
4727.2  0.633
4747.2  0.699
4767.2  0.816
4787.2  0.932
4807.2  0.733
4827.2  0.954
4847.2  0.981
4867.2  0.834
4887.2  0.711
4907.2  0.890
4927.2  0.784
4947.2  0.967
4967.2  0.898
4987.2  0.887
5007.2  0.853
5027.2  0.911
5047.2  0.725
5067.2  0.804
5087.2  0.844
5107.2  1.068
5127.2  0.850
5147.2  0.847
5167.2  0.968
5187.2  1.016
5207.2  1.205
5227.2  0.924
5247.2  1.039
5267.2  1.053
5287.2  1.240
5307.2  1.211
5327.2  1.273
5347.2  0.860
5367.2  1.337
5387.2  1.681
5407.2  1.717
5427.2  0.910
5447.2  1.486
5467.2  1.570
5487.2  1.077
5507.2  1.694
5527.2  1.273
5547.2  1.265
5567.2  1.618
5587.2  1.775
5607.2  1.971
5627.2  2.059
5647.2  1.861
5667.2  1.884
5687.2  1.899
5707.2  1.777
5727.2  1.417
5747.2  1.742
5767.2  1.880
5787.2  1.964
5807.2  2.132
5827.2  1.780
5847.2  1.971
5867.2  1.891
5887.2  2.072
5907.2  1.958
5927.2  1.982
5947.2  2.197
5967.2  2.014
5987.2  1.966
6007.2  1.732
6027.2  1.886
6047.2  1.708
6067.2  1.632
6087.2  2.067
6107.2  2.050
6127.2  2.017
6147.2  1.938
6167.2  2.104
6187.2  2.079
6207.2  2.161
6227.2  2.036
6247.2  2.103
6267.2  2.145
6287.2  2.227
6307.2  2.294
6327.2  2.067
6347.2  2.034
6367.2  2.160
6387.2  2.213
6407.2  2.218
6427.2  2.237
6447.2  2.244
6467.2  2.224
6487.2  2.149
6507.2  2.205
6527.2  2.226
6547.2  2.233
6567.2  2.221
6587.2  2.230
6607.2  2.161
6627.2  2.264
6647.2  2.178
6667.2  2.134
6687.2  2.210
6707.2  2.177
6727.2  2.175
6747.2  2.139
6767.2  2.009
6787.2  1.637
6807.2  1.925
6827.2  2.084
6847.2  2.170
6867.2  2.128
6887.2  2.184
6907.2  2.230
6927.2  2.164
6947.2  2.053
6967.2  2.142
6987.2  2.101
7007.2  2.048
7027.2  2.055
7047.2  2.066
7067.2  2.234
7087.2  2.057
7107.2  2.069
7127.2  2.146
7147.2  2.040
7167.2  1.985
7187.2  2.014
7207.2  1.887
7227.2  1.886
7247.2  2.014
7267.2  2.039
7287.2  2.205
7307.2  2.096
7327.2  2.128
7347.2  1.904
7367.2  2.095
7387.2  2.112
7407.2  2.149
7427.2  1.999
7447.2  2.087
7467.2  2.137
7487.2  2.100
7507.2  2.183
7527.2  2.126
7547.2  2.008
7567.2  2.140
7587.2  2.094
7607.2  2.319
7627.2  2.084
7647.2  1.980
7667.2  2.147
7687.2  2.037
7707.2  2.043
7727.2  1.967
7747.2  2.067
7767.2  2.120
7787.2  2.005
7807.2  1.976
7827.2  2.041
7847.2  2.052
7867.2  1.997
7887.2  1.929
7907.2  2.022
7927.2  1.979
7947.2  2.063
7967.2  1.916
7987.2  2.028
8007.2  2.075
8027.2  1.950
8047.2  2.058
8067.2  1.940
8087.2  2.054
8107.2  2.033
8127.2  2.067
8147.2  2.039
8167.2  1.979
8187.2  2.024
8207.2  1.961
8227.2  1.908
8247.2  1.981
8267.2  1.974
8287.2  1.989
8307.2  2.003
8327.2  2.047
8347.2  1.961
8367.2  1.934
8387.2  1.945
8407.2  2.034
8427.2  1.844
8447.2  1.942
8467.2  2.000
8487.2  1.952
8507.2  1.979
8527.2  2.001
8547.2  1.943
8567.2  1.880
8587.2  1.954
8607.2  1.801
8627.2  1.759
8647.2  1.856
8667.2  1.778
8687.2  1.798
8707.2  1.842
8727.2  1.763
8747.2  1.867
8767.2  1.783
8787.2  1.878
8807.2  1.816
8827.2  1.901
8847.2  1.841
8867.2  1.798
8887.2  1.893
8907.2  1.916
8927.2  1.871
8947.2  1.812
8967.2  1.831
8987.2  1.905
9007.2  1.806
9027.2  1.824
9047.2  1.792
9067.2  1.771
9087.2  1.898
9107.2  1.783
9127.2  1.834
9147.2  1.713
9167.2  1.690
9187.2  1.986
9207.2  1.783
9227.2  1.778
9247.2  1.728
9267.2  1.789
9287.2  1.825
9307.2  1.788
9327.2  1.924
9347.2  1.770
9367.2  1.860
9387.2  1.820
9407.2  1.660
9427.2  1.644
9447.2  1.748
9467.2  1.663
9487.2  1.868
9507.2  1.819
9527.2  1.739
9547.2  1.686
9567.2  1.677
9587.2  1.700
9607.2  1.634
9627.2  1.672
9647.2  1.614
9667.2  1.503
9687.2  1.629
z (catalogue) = 0.395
